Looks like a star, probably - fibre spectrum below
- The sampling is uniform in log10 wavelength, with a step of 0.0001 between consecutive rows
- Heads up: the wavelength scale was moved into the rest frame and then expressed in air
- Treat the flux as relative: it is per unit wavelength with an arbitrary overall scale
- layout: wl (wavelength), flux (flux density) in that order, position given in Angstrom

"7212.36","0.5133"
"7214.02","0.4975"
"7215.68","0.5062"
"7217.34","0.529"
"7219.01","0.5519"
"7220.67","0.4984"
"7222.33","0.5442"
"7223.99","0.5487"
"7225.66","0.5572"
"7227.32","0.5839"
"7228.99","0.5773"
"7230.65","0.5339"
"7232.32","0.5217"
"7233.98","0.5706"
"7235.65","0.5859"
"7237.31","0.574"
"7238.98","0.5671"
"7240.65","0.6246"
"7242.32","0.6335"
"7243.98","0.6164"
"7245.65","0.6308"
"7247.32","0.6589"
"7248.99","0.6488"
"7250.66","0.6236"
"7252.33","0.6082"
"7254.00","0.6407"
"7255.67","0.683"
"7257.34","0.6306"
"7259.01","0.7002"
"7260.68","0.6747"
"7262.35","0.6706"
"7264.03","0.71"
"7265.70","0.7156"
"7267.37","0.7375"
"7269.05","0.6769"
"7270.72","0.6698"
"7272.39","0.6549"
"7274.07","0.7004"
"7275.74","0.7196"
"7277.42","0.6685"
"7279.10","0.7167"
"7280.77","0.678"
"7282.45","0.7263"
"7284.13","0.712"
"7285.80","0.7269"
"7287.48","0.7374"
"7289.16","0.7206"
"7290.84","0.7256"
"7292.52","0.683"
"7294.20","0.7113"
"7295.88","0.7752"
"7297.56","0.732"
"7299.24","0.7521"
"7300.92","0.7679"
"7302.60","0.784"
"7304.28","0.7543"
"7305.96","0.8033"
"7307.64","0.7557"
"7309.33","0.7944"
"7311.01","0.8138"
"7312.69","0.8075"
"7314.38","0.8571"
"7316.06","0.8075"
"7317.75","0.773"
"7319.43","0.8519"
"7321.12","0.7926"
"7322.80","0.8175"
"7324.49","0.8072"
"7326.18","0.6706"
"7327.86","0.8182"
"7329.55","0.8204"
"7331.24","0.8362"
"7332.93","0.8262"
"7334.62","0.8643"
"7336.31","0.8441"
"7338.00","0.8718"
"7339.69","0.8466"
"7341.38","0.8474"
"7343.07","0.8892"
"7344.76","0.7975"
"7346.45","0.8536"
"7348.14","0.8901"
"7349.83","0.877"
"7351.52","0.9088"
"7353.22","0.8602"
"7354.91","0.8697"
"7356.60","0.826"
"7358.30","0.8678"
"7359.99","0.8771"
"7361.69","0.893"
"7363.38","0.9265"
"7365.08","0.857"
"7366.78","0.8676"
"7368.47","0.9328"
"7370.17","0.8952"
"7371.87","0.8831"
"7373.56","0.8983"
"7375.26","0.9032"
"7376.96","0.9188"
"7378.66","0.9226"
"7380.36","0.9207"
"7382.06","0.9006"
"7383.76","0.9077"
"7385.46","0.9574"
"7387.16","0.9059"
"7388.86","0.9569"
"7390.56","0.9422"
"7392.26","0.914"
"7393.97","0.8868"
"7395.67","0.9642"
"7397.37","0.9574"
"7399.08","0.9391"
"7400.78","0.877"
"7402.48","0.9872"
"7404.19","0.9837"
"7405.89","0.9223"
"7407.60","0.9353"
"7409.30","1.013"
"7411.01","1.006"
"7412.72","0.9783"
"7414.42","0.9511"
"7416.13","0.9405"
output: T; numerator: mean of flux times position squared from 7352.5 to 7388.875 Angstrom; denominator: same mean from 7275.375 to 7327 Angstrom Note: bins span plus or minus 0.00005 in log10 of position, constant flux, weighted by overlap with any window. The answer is 1.2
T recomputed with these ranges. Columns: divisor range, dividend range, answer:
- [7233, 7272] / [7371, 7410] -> 1.50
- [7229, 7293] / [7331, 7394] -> 1.38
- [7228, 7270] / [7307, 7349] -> 1.33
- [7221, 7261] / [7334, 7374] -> 1.49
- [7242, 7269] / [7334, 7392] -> 1.38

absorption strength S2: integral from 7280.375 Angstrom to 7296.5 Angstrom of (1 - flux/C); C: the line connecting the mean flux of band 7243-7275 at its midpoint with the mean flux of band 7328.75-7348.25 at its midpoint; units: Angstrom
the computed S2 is 0.3 Angstrom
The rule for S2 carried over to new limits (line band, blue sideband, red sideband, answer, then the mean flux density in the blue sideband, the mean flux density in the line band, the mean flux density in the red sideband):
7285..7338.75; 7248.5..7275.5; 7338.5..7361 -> -0.2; 0.673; 0.784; 0.863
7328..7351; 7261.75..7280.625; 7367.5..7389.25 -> -0.4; 0.694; 0.851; 0.915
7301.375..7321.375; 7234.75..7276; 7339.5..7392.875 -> -0.7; 0.653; 0.799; 0.892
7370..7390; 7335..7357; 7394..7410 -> 0.0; 0.861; 0.915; 0.95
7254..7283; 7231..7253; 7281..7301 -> -0.8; 0.603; 0.688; 0.728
